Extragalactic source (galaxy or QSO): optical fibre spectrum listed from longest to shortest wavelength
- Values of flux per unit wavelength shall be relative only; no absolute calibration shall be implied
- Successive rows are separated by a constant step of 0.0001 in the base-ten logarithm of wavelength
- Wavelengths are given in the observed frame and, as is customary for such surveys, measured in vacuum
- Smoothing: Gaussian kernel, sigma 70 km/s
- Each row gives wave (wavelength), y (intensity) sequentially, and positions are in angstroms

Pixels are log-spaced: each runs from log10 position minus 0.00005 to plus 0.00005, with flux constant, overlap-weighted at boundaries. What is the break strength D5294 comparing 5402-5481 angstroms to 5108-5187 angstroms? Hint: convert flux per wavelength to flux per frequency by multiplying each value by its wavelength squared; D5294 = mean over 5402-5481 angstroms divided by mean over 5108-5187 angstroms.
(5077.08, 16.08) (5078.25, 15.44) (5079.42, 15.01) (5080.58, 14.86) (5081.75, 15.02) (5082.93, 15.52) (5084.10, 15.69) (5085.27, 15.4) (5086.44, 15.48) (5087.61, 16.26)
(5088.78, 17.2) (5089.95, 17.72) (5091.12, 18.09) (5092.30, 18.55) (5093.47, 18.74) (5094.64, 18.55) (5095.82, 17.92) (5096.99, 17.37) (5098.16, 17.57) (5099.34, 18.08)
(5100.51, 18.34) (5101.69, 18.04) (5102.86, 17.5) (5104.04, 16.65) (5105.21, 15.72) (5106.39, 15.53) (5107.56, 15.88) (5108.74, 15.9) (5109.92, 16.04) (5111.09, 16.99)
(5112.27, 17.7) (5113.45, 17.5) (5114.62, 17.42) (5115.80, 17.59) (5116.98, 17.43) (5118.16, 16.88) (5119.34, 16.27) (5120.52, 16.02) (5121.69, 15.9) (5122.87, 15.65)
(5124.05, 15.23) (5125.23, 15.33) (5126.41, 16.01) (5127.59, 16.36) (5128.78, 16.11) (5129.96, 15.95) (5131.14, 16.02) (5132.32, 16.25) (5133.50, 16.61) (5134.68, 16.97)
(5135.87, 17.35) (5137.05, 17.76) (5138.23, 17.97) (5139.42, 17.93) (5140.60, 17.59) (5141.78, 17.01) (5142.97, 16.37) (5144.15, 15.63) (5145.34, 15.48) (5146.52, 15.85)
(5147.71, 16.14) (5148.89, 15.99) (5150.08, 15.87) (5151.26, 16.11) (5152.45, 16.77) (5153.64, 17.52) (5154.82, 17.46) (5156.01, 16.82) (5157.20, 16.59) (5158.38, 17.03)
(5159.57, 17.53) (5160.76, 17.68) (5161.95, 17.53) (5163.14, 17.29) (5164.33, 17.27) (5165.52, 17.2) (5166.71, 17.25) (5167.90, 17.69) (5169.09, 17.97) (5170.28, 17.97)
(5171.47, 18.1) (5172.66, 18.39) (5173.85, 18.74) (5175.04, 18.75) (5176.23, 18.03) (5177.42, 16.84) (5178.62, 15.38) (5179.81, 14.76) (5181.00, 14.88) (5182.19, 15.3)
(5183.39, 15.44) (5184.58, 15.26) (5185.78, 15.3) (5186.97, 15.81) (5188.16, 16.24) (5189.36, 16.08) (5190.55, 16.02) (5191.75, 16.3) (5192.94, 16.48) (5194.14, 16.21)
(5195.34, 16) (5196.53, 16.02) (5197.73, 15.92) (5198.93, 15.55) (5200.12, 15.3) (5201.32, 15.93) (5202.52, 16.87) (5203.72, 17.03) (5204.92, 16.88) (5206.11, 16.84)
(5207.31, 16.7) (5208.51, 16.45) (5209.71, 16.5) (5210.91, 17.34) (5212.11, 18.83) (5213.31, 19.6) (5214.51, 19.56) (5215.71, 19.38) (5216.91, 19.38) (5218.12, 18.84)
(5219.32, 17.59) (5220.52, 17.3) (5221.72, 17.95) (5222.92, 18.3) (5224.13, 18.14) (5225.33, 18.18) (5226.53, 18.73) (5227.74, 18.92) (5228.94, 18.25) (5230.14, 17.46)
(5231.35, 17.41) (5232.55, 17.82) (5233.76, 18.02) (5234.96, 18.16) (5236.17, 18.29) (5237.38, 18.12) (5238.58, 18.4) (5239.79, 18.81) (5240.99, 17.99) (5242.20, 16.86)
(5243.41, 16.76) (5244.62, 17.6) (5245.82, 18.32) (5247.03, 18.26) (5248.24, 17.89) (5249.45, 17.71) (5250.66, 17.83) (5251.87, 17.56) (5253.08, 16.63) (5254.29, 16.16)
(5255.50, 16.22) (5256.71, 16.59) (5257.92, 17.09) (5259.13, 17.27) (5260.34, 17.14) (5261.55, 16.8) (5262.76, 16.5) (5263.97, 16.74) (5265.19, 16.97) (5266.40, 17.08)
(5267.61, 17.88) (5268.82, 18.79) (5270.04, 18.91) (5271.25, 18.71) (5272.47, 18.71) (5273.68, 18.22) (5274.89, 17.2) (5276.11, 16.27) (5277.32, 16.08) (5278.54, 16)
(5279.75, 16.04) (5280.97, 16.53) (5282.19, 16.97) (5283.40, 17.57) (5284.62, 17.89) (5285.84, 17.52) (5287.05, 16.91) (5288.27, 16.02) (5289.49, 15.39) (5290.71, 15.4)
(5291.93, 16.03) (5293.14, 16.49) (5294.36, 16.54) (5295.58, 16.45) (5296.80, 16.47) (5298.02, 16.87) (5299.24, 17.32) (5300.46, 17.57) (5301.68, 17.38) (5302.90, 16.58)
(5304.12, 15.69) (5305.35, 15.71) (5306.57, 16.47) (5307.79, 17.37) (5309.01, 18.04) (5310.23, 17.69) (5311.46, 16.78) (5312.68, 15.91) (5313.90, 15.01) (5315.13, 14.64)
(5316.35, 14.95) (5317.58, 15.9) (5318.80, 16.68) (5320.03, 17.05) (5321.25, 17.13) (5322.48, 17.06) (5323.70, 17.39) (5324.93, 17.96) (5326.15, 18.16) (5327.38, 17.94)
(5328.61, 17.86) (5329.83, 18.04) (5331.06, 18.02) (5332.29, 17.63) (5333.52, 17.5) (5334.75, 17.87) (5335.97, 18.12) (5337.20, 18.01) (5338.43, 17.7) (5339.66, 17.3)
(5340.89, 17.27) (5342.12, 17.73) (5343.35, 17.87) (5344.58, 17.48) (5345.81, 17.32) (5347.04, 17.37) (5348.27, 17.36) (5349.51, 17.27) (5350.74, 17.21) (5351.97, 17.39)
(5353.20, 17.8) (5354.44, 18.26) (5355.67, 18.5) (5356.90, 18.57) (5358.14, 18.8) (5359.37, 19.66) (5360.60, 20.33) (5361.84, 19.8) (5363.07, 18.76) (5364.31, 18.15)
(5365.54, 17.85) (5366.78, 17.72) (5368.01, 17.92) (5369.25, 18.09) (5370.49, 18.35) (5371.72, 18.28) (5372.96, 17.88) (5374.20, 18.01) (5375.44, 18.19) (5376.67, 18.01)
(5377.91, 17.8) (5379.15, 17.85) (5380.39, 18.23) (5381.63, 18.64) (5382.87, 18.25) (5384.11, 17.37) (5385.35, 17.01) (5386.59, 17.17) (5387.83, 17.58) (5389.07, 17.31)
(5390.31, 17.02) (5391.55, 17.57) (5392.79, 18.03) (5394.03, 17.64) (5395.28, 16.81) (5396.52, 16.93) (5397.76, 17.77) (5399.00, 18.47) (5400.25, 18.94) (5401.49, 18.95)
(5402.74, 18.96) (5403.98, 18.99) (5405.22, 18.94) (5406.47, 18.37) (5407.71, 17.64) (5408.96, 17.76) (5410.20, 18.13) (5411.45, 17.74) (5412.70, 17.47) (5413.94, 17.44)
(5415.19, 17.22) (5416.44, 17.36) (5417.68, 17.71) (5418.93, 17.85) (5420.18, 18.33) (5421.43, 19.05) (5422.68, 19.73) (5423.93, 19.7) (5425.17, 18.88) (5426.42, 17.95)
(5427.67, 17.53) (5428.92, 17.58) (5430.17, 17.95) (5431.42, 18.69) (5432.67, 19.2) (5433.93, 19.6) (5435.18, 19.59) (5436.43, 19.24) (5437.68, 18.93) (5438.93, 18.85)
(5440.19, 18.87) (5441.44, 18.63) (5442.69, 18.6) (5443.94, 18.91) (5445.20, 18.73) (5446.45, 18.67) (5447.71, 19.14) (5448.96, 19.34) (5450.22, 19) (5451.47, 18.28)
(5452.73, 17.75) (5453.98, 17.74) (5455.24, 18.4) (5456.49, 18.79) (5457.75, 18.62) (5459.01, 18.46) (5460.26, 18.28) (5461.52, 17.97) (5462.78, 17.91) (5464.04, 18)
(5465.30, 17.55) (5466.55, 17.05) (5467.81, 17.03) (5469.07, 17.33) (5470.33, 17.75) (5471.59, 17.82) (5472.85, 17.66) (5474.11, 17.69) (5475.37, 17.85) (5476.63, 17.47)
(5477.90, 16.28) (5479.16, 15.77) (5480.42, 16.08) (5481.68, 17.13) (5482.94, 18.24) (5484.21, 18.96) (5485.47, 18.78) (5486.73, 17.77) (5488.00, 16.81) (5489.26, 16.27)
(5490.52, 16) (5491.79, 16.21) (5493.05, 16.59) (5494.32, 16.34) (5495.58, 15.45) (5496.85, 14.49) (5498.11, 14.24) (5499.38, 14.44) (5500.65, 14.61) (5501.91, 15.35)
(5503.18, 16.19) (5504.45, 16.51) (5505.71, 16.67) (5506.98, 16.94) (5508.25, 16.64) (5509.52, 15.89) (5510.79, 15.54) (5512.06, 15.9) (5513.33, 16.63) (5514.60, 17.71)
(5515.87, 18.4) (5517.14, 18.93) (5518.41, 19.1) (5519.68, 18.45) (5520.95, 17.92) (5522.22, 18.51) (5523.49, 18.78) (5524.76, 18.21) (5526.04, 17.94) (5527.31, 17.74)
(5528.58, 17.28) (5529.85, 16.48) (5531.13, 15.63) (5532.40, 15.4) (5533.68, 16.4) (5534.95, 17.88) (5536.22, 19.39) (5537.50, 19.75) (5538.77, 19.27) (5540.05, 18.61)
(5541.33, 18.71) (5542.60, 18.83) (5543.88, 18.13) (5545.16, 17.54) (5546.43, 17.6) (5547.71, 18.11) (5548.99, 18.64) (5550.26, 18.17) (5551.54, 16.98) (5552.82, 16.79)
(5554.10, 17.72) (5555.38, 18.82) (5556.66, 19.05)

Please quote 1.22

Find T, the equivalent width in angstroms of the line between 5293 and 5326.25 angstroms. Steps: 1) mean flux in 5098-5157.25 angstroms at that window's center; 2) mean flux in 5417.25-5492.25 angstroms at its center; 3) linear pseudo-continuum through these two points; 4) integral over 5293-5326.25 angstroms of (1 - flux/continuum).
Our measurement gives 1.5 angstroms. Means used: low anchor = 16.7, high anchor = 18.1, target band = 16.7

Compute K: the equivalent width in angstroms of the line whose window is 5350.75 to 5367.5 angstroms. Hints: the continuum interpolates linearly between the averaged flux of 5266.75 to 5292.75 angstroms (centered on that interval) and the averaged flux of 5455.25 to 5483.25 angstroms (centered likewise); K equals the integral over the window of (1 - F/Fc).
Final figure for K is -1.2 angstroms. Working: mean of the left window 17.1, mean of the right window 17.6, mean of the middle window 18.5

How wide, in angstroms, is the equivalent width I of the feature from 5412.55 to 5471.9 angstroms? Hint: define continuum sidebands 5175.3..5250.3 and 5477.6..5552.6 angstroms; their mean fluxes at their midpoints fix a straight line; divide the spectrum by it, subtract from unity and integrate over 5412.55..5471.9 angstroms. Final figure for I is -4.0 angstroms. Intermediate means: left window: 17.2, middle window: 18.4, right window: 17.2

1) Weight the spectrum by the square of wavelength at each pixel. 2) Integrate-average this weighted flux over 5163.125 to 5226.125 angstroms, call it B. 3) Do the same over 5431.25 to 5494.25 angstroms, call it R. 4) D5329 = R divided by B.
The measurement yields 1.2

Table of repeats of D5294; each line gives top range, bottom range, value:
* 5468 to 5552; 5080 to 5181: 1.18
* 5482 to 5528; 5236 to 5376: 1.05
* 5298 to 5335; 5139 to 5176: 1.05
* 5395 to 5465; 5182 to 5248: 1.15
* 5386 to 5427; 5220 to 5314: 1.10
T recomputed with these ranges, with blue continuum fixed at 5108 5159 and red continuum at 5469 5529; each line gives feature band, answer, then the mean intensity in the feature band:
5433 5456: -2.5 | 18.8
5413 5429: -1.2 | 18.2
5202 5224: -1.6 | 17.9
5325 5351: -1.3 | 17.7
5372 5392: -1.1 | 17.8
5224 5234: -0.8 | 18.1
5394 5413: -1.4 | 18.1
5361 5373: -1.1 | 18.3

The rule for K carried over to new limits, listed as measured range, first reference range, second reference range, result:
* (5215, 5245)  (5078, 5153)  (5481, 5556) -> -2.3 angstroms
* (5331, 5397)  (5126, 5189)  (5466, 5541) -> -3.7 angstroms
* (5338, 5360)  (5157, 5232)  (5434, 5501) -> -0.5 angstroms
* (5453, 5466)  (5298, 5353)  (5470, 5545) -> -0.8 angstroms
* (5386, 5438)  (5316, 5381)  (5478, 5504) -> -3.1 angstroms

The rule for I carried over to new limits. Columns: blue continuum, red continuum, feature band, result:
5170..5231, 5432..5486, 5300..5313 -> 0.5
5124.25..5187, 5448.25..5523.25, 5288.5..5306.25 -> 0.6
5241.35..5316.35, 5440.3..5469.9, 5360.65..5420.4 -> -0.7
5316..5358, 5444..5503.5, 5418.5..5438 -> -1.5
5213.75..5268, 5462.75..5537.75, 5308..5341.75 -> 0.7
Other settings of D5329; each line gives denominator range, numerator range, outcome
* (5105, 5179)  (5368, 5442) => 1.19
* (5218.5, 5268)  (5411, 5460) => 1.13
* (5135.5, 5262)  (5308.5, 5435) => 1.11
